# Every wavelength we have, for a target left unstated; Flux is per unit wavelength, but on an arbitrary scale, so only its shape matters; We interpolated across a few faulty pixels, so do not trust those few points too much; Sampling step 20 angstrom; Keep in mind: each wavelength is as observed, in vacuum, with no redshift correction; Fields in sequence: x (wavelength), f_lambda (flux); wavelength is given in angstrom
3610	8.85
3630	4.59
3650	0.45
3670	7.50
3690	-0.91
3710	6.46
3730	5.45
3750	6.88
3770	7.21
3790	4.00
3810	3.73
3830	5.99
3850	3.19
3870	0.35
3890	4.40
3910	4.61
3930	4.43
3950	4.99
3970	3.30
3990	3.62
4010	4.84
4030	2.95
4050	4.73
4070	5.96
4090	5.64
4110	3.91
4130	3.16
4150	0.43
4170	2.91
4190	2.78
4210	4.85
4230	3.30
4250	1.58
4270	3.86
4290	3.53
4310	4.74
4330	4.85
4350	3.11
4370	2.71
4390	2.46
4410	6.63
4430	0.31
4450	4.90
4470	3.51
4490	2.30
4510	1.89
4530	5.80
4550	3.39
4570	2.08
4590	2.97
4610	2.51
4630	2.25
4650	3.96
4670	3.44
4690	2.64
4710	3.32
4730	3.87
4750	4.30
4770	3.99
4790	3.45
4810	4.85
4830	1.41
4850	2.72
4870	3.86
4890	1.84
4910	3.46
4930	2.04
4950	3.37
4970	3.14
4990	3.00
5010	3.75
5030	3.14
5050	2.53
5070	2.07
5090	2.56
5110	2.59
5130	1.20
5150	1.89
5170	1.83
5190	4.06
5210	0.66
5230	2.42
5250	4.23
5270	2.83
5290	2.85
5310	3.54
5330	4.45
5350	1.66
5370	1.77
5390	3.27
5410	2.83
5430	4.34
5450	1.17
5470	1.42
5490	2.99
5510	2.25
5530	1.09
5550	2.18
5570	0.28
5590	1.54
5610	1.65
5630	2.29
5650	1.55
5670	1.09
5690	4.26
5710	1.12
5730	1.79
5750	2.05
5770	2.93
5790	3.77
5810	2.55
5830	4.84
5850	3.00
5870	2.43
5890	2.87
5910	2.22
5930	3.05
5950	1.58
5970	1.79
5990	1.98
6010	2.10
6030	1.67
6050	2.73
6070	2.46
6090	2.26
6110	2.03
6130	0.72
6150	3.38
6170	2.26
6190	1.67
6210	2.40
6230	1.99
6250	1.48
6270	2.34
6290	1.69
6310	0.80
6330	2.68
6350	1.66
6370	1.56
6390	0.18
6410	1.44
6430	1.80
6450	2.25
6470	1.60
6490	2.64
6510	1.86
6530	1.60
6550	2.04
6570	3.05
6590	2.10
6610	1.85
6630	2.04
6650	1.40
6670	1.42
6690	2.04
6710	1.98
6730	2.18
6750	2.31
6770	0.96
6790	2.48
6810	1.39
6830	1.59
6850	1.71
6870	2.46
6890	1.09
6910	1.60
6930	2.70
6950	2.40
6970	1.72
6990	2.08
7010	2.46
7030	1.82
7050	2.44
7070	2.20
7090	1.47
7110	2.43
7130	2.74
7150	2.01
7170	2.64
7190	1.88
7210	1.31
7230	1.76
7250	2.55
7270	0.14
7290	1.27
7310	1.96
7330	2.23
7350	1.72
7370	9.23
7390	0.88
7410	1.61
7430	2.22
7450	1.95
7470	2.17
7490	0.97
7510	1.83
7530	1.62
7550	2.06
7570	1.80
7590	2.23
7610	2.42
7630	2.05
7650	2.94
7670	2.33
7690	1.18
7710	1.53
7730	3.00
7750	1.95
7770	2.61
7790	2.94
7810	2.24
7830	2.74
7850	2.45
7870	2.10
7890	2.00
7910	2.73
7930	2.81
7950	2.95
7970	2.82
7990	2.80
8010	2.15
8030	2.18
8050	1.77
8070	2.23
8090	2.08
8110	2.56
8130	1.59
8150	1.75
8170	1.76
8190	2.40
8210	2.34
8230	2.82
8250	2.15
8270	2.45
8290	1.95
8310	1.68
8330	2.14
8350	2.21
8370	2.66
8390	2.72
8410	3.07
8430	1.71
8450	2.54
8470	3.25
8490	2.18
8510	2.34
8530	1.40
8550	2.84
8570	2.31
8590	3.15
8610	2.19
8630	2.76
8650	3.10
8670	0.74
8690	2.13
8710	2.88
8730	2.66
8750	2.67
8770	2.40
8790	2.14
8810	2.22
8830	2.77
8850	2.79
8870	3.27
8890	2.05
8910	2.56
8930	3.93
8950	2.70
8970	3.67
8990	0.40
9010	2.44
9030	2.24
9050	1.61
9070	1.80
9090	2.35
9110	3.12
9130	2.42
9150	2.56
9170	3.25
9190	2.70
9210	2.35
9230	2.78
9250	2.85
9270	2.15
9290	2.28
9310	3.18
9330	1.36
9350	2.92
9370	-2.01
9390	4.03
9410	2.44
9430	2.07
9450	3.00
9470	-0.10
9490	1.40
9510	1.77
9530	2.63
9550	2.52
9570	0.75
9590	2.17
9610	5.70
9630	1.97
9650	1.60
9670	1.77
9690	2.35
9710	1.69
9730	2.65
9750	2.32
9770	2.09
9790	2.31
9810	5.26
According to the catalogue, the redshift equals 0.98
